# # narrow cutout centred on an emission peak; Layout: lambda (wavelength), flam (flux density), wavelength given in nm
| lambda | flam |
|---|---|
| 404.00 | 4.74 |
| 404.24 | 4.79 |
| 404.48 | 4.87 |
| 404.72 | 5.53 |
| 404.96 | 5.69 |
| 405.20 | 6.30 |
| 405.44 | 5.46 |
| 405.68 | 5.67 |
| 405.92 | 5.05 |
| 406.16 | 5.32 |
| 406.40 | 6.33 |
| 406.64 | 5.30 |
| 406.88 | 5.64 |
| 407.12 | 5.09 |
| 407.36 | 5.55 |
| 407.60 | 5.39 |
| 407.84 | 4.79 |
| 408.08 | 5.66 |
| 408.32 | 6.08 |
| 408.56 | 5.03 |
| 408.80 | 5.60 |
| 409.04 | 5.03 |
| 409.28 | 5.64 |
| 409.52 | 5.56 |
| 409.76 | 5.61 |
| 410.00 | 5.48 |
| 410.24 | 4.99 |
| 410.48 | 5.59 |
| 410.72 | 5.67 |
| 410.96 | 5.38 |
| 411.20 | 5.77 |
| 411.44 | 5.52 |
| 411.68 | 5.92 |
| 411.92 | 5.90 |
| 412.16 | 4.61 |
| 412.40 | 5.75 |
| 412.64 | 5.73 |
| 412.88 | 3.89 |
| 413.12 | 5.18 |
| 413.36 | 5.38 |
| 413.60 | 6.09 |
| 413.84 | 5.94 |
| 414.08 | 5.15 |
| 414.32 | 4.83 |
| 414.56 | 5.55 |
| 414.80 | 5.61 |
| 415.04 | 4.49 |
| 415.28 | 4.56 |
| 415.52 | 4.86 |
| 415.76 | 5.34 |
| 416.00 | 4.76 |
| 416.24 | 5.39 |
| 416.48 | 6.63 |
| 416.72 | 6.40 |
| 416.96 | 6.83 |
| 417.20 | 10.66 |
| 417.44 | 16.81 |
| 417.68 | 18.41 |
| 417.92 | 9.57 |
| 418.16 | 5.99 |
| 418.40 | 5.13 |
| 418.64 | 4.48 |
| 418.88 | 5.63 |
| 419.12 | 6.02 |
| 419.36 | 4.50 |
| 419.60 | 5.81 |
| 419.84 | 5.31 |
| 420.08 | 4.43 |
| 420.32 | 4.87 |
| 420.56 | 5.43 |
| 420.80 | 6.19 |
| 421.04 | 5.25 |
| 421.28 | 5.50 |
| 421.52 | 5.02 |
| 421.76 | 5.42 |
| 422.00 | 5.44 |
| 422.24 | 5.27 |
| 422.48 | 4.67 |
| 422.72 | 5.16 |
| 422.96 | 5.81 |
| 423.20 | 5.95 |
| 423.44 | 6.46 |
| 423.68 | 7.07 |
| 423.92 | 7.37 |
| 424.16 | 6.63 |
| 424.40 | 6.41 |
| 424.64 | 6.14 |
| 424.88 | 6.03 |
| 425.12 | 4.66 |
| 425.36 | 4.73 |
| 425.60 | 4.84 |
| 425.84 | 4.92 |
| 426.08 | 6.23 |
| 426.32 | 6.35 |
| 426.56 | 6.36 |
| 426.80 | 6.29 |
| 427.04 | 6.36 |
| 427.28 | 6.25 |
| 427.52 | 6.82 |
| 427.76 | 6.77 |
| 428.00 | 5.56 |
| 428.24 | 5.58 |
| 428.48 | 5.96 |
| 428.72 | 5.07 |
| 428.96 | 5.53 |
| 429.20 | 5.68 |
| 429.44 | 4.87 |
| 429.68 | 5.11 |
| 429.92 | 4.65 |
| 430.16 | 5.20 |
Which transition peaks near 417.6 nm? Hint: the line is [O II]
